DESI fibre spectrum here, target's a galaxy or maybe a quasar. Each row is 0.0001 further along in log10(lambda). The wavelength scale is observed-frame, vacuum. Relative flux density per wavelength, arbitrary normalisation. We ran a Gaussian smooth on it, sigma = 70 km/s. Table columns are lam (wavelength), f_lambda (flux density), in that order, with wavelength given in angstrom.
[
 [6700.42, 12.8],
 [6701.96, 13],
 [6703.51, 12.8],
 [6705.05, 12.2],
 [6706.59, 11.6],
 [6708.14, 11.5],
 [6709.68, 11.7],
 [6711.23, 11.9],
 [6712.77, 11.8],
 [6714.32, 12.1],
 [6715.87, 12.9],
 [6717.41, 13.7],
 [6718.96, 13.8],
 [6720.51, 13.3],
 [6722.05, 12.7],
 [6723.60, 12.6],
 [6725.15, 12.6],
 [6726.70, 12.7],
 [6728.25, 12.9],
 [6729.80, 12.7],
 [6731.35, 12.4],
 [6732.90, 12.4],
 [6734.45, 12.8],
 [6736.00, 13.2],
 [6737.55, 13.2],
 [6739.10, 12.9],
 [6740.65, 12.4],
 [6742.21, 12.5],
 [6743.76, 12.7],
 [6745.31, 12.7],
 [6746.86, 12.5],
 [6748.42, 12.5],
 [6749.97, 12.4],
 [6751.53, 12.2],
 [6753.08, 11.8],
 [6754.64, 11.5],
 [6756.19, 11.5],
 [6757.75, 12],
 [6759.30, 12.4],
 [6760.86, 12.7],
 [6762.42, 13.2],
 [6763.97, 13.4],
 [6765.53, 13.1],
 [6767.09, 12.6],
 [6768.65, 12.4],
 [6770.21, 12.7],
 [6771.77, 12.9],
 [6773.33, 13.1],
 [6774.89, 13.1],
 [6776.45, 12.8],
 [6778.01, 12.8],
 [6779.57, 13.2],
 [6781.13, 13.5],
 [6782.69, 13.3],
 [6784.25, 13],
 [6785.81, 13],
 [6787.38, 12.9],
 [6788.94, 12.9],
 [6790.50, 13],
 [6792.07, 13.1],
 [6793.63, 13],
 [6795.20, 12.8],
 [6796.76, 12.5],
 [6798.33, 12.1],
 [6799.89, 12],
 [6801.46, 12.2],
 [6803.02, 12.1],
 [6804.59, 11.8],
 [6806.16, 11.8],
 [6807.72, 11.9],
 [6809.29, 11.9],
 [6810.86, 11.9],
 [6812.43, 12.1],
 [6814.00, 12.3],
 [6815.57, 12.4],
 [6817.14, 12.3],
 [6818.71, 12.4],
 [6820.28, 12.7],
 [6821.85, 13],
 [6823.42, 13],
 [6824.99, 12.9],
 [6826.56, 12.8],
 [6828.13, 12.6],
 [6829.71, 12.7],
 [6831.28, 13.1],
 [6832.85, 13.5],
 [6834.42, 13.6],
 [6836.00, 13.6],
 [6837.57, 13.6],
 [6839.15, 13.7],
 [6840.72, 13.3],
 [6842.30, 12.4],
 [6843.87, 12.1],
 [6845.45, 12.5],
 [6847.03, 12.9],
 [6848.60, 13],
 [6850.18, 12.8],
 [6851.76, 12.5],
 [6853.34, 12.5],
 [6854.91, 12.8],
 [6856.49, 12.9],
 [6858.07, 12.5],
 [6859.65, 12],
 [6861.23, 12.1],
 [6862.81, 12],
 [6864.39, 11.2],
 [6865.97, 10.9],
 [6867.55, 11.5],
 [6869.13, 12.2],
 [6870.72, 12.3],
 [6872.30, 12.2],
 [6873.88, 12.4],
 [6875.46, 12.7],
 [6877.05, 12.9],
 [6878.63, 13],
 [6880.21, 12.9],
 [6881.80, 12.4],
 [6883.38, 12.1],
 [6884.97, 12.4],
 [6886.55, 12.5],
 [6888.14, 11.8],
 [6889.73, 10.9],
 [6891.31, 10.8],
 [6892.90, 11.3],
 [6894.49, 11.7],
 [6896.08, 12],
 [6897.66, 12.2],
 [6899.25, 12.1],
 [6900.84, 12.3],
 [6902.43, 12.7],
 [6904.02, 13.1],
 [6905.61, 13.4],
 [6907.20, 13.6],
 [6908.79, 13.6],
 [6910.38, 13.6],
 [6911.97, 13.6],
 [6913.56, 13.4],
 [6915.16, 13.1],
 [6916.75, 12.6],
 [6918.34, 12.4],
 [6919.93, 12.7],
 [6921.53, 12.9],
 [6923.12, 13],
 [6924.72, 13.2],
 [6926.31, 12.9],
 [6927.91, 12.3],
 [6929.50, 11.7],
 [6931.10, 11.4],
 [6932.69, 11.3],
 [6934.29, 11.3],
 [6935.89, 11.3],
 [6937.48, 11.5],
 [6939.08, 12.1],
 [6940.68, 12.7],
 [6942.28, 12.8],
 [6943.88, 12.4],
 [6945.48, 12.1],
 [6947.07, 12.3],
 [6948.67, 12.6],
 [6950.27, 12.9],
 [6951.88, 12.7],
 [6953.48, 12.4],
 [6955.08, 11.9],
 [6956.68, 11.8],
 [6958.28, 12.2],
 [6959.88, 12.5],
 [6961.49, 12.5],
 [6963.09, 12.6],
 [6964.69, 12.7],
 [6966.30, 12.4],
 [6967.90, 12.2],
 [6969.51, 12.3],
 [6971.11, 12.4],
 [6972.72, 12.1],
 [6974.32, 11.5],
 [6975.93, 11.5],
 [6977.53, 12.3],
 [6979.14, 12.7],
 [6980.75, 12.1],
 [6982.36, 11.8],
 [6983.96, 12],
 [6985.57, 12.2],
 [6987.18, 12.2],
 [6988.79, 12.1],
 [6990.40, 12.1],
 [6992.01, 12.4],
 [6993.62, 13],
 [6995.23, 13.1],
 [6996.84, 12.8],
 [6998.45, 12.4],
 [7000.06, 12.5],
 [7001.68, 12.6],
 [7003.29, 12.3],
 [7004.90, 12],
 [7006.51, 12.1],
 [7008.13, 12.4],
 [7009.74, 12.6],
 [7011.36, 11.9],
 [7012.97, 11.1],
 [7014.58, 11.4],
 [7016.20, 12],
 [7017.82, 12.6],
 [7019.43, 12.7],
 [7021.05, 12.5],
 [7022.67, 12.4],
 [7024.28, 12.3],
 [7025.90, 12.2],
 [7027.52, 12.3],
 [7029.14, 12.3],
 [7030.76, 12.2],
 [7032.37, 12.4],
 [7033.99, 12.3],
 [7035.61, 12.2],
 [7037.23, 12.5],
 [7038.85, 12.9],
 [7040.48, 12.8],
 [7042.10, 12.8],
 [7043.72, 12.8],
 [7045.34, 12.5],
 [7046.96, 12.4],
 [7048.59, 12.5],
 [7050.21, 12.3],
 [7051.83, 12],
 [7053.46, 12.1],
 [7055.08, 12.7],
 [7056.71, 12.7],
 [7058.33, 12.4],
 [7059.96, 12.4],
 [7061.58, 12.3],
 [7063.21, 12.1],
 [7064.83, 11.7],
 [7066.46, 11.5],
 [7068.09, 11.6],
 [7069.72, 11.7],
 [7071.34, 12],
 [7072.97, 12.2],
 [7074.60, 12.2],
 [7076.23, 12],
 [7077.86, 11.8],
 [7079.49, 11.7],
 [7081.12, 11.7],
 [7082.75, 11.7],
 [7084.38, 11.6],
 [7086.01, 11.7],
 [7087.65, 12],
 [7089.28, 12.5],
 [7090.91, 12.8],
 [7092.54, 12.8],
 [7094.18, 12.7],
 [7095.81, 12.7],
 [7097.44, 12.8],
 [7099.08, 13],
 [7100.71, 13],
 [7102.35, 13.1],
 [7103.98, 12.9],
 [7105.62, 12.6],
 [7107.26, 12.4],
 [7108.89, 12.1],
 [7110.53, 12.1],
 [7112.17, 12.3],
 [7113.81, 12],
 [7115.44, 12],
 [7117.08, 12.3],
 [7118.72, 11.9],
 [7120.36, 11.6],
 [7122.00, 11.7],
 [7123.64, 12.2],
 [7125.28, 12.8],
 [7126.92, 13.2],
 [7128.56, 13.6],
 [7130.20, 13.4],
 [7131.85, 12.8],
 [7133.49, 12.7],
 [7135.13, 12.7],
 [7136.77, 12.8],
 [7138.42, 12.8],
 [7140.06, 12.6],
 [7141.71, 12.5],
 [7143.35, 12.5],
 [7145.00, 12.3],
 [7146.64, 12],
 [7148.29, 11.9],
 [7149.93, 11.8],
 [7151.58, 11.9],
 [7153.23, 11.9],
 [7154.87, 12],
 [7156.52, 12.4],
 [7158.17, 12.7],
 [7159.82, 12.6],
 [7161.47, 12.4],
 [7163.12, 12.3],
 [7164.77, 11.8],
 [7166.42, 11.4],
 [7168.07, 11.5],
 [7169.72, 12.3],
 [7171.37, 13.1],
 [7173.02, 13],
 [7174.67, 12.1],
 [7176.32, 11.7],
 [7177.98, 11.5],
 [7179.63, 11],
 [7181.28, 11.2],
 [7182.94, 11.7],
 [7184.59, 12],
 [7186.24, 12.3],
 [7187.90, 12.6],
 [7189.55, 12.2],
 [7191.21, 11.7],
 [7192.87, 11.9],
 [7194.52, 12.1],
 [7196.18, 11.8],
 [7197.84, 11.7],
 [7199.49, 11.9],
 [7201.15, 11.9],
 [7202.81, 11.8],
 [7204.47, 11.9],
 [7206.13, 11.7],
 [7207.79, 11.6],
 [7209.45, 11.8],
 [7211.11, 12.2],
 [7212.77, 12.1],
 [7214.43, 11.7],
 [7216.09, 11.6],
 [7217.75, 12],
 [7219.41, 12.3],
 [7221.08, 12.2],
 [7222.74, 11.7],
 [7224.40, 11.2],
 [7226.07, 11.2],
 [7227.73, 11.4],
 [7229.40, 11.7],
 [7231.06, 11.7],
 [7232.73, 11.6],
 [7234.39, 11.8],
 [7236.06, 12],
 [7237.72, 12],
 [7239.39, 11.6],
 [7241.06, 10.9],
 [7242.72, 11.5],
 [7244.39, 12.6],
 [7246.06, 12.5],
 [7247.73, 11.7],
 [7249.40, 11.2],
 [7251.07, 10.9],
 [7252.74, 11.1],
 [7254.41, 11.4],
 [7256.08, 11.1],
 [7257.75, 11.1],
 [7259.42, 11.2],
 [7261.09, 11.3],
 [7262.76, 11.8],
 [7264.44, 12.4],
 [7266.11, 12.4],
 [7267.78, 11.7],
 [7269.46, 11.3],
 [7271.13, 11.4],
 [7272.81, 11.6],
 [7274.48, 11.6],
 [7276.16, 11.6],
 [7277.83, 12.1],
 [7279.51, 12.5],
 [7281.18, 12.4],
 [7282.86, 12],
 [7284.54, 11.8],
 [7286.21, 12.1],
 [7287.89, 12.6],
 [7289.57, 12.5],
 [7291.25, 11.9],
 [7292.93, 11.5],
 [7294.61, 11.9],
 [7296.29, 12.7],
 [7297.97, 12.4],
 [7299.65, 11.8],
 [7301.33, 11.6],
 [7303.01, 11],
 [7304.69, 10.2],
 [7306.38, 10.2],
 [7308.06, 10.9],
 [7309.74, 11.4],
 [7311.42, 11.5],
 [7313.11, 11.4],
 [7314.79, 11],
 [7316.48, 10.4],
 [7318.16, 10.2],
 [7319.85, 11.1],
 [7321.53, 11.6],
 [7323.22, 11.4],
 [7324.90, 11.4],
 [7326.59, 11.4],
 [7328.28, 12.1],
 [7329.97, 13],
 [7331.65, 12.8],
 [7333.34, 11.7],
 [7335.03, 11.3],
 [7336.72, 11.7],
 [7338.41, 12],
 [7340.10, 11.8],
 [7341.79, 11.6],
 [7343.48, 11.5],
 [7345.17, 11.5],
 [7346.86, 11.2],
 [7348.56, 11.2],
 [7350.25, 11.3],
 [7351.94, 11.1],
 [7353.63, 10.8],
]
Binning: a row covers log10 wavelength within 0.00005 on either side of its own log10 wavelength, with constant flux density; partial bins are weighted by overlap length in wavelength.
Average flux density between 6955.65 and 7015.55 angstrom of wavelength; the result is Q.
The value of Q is 12.2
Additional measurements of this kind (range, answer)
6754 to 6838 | 12.7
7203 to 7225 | 11.9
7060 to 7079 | 11.9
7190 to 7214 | 11.9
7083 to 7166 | 12.4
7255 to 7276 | 11.6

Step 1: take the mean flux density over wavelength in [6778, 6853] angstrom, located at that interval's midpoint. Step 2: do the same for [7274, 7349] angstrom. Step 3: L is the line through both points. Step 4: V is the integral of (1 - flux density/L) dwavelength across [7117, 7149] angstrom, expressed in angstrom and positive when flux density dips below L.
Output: -1.3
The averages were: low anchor 12.7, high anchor 11.6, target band 12.5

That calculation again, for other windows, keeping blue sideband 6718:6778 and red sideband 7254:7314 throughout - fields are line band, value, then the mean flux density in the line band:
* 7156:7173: -0.55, 12.3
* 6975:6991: 0.18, 12.1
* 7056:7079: 0.08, 12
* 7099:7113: -0.68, 12.6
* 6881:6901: 0.86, 11.9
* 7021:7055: -0.80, 12.4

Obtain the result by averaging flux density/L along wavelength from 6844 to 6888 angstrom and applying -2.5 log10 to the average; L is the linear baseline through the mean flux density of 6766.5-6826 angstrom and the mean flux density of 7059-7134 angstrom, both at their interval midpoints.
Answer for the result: 0.02 mag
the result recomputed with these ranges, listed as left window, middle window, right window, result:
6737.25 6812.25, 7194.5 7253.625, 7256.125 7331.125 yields 0.002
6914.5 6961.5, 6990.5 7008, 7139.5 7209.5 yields -0.023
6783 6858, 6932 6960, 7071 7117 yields 0.031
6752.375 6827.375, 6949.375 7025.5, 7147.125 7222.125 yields 0.000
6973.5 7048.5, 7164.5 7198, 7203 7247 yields -0.004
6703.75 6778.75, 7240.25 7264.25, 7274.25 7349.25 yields 0.024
